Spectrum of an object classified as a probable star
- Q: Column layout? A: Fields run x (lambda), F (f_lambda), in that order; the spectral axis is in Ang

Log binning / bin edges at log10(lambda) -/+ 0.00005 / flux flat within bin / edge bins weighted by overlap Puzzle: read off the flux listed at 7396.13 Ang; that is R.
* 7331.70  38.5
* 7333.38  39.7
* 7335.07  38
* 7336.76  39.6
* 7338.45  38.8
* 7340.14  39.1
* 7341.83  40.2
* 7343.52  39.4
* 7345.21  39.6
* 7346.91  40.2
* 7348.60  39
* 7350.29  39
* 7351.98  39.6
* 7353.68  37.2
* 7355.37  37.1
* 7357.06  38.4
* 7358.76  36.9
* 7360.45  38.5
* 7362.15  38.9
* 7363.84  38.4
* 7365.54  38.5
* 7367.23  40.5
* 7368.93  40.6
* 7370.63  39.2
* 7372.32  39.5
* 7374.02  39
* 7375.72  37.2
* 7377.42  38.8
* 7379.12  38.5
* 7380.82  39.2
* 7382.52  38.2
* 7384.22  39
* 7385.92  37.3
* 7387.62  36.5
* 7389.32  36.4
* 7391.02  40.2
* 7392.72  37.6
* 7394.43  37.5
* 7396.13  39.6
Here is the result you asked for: 39.6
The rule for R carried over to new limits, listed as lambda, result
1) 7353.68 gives 37.2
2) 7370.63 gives 39.2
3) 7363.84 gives 38.4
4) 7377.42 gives 38.8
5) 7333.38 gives 39.7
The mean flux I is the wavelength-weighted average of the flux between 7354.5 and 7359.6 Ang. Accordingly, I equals 37.5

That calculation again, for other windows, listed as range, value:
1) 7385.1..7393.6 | 37.6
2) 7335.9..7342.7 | 39.4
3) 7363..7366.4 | 38.5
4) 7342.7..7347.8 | 39.7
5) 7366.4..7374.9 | 39.7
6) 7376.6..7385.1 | 38.7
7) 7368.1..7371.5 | 39.9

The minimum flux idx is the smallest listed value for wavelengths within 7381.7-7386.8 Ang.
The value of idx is 37.3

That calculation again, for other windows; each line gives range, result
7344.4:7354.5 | 37.2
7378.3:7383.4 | 38.2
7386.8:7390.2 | 36.4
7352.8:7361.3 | 36.9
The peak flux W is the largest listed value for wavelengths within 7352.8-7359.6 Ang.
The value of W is 38.4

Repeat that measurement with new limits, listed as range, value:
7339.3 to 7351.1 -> 40.2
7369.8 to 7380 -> 39.5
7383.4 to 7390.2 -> 39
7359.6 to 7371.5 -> 40.6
